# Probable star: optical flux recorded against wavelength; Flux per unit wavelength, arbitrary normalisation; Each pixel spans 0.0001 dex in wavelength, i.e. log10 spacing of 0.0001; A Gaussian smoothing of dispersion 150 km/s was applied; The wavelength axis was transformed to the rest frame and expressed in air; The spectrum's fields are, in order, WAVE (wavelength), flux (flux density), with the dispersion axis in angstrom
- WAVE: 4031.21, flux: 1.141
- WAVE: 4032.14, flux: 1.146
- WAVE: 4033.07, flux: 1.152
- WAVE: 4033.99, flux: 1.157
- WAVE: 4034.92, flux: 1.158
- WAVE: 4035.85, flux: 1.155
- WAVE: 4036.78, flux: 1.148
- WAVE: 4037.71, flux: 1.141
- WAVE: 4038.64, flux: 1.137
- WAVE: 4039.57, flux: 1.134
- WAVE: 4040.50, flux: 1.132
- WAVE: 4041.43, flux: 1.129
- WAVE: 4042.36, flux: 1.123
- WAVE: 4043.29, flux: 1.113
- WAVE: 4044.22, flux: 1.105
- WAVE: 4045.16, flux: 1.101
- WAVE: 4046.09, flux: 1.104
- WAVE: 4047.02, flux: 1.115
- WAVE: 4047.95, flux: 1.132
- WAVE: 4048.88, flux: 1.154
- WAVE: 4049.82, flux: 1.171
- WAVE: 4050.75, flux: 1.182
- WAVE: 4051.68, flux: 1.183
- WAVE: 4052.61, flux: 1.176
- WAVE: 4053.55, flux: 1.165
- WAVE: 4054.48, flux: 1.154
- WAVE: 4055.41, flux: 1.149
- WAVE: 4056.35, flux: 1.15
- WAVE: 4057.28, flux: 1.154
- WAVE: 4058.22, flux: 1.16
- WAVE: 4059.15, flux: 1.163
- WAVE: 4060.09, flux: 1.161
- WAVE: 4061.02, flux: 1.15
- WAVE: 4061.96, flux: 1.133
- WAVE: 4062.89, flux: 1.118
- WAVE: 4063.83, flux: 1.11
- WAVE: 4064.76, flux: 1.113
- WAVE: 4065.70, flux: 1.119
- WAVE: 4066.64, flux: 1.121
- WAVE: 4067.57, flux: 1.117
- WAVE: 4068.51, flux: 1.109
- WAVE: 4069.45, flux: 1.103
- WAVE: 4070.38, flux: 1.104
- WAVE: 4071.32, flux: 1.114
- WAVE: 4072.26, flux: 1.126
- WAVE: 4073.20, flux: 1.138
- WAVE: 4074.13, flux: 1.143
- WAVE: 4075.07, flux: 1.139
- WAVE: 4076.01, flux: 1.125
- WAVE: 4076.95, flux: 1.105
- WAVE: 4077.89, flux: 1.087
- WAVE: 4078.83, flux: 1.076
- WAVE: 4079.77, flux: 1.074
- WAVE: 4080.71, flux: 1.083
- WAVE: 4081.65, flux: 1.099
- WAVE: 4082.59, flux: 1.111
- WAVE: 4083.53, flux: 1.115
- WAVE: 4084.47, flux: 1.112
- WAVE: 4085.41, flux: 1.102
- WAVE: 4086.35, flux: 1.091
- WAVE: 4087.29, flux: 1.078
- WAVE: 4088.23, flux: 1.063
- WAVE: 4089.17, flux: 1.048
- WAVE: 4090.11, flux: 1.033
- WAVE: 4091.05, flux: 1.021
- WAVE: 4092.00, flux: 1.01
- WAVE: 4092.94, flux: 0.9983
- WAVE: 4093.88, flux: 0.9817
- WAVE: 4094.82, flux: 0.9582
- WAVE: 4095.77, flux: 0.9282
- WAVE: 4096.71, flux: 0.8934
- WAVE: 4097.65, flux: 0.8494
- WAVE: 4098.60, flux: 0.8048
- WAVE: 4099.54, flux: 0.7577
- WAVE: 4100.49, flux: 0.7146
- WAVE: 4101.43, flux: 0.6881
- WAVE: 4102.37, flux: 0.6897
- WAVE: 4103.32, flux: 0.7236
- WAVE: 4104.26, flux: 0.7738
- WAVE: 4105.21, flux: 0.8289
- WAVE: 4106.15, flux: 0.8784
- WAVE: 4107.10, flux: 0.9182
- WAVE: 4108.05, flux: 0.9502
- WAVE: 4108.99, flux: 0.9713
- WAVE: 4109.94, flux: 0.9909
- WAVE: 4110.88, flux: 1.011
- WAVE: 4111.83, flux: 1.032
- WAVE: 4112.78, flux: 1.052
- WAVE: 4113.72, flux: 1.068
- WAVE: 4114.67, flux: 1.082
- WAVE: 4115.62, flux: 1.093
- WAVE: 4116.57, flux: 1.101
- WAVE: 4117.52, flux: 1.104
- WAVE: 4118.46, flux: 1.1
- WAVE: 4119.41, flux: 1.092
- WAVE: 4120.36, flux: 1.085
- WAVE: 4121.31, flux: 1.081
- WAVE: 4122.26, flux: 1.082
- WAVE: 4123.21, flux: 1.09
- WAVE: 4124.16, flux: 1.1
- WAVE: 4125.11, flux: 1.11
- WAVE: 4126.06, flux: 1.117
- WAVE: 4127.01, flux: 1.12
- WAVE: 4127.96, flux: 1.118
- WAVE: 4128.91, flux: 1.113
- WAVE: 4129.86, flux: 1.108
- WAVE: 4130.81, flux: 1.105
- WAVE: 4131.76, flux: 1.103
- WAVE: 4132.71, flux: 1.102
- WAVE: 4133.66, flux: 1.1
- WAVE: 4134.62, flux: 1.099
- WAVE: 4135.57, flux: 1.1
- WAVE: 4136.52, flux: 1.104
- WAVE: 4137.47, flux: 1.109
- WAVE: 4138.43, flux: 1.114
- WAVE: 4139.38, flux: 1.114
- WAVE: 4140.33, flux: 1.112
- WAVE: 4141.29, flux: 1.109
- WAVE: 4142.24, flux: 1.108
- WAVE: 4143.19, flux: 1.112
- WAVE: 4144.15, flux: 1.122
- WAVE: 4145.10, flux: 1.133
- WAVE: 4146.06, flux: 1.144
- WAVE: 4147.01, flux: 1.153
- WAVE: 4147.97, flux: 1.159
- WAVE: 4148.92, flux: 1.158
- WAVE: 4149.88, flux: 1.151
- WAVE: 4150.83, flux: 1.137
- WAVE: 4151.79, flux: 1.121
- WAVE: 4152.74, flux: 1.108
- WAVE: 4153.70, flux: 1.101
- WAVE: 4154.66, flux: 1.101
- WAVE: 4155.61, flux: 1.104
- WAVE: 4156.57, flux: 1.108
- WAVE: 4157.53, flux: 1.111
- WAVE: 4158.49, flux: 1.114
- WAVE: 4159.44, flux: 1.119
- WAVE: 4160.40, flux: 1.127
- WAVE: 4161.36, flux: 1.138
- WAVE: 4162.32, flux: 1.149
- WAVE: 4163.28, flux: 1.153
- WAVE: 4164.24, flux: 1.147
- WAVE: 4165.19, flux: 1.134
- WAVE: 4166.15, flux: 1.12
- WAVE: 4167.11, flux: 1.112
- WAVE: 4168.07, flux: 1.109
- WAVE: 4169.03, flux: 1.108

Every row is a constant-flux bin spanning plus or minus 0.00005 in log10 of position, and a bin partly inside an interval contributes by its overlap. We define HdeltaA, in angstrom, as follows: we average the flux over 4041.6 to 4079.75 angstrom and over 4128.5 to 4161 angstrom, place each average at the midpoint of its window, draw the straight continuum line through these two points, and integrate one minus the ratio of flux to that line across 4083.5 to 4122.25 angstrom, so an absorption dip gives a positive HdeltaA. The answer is 5.2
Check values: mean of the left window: 1.13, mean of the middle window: 0.972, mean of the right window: 1.12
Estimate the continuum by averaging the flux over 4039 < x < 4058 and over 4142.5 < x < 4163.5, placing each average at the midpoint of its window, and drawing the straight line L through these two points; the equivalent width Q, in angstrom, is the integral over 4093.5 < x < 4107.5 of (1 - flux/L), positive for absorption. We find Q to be 3.8 angstrom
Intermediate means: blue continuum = 1.14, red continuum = 1.13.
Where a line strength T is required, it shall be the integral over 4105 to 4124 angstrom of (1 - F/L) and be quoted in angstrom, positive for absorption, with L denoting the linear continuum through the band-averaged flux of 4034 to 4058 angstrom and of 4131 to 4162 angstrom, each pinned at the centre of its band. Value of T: 1.5 angstrom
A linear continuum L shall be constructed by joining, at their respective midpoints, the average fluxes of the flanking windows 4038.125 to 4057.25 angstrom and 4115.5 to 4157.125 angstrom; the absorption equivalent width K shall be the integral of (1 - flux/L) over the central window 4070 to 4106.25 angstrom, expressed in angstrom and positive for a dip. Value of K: 4.4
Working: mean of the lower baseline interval 1.14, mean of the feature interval 0.992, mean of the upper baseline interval 1.11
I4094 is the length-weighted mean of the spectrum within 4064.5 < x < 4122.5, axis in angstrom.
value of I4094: 1.02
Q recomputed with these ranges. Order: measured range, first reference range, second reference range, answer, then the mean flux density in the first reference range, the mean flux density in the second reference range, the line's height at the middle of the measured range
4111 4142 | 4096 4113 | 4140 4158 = -3.4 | 0.861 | 1.12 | 0.991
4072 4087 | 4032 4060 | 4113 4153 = 0.3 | 1.14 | 1.11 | 1.13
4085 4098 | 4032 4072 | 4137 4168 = 1.5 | 1.14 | 1.12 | 1.13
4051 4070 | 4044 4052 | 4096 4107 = -1.5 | 1.14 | 0.79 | 1.06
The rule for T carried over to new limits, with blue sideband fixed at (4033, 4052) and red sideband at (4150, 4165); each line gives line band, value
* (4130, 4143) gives 0.2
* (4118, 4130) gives 0.3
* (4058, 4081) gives 0.3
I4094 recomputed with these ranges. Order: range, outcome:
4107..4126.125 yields 1.06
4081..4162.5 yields 1.05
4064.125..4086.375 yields 1.11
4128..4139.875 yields 1.11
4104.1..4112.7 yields 0.939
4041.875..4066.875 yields 1.14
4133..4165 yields 1.12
